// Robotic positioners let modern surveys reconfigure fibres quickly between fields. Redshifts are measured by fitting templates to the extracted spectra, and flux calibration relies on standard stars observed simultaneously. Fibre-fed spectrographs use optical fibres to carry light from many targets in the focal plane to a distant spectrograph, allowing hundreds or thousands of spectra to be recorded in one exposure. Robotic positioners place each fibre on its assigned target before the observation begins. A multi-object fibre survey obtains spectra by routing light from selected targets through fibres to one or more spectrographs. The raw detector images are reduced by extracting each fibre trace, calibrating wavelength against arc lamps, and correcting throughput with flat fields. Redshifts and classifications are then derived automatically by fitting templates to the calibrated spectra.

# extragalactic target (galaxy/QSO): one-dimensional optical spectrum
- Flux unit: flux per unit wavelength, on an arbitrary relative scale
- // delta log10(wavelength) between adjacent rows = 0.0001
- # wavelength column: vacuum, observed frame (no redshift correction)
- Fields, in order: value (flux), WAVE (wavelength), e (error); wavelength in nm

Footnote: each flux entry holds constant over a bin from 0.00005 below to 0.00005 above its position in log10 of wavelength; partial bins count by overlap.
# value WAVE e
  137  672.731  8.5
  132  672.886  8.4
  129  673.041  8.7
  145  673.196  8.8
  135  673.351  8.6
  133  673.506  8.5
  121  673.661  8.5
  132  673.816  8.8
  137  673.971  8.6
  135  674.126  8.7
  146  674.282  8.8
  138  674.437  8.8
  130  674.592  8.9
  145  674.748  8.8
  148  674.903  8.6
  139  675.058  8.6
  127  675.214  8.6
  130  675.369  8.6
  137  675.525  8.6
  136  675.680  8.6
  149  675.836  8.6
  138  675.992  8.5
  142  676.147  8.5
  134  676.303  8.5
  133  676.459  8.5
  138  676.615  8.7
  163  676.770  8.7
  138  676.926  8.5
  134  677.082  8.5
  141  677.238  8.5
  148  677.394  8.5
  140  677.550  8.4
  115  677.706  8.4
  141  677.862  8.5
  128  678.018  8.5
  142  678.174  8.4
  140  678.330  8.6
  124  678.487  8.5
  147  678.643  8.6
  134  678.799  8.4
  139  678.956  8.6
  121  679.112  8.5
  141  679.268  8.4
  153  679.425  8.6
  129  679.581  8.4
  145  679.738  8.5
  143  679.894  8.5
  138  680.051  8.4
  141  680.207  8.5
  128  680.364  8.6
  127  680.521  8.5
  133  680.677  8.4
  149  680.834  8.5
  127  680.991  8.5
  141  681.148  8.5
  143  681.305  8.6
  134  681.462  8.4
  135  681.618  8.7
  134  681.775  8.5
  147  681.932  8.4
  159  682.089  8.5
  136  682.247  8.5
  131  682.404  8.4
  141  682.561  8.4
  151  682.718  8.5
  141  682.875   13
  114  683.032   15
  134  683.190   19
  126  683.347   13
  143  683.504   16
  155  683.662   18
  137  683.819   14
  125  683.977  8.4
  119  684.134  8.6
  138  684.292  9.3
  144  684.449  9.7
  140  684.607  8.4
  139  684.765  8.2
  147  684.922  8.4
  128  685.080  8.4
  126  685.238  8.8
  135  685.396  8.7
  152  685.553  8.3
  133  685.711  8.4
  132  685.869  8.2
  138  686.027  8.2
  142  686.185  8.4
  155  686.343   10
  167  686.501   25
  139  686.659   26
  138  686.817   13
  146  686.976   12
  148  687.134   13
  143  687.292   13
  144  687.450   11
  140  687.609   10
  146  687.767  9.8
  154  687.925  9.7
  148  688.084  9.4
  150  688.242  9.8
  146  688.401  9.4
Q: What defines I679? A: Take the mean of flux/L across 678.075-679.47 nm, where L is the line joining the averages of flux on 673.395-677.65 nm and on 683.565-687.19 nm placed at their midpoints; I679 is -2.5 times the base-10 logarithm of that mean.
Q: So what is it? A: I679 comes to 0.01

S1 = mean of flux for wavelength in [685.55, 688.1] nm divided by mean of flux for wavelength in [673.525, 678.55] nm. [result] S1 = 1.05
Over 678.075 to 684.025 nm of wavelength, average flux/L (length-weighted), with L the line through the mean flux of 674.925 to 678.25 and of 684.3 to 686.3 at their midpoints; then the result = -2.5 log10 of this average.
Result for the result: 0.004 mag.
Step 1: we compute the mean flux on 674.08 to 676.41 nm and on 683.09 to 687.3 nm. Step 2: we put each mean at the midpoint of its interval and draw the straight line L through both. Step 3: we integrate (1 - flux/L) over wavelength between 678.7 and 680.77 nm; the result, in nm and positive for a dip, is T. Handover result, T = 0.03 nm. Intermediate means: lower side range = 138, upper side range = 139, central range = 137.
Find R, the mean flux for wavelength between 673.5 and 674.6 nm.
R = 134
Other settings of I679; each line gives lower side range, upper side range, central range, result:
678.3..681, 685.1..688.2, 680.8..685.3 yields 0.02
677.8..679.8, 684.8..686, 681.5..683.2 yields -0.01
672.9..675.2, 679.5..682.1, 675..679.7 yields 0.00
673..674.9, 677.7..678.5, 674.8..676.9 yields -0.04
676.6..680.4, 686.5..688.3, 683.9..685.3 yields 0.07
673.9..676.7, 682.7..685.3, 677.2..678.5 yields 0.01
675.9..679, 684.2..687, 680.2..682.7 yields 0.01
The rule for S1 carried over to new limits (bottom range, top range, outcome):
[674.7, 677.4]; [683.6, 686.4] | 0.99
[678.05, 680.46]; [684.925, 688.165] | 1.04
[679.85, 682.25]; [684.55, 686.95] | 1.02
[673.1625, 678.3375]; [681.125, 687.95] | 1.02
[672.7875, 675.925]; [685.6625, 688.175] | 1.06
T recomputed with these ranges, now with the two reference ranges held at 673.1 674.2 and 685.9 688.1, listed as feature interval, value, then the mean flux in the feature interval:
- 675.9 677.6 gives -0.05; 141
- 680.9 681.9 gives 0.03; 136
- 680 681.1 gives 0.04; 135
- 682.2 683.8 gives 0.06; 137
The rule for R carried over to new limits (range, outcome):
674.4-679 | 138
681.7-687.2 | 139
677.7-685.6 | 137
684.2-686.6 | 141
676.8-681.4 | 137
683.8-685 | 136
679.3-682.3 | 139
